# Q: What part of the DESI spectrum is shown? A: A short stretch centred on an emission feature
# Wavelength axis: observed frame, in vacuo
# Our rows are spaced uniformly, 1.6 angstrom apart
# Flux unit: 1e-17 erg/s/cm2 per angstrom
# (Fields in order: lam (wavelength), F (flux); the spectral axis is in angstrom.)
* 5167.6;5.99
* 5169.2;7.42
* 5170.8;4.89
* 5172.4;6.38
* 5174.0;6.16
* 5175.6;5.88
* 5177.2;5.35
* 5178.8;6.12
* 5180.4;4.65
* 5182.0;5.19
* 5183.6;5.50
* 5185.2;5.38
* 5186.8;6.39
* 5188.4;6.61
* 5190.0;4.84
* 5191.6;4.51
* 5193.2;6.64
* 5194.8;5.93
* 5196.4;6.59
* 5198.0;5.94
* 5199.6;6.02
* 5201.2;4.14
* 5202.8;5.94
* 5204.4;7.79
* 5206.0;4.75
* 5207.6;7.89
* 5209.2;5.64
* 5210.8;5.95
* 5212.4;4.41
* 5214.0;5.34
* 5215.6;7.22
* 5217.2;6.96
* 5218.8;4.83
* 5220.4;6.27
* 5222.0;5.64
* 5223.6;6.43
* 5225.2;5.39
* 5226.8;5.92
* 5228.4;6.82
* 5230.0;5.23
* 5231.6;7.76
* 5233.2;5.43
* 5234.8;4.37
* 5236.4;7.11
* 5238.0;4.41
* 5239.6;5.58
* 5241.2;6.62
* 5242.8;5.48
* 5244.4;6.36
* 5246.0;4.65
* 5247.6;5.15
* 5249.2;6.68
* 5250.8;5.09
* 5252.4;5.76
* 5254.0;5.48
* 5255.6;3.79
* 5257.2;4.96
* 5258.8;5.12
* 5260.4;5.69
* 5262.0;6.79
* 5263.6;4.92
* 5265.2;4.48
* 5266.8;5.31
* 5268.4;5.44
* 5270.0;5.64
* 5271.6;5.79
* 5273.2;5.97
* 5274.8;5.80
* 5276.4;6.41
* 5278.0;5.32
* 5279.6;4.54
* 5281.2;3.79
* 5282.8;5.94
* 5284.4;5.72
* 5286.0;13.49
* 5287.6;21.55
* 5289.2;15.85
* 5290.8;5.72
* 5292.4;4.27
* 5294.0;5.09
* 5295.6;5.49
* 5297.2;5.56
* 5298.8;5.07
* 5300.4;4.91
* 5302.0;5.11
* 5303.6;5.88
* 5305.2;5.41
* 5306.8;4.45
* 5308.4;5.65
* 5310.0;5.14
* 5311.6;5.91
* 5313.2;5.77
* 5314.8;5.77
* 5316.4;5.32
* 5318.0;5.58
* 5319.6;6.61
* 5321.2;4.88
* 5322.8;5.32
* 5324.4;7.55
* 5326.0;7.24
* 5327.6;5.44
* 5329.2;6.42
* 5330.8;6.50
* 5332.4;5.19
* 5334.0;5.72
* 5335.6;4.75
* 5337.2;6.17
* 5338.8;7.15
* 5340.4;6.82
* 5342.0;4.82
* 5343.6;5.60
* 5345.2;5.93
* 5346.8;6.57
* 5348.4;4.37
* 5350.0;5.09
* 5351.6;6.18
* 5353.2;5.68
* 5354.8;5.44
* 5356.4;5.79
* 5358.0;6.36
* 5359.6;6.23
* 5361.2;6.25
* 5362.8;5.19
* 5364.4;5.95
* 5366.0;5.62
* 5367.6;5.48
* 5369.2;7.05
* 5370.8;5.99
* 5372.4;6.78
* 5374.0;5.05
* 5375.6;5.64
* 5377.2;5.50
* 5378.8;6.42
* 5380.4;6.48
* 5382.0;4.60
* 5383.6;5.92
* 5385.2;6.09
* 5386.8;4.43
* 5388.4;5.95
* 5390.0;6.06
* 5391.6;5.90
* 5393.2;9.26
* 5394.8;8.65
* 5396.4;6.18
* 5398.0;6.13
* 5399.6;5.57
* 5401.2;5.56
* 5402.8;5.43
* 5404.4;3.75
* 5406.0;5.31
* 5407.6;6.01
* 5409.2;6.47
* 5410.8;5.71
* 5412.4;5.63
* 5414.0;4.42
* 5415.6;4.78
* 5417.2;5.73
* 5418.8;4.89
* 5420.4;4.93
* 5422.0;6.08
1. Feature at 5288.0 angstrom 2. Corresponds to Hbeta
